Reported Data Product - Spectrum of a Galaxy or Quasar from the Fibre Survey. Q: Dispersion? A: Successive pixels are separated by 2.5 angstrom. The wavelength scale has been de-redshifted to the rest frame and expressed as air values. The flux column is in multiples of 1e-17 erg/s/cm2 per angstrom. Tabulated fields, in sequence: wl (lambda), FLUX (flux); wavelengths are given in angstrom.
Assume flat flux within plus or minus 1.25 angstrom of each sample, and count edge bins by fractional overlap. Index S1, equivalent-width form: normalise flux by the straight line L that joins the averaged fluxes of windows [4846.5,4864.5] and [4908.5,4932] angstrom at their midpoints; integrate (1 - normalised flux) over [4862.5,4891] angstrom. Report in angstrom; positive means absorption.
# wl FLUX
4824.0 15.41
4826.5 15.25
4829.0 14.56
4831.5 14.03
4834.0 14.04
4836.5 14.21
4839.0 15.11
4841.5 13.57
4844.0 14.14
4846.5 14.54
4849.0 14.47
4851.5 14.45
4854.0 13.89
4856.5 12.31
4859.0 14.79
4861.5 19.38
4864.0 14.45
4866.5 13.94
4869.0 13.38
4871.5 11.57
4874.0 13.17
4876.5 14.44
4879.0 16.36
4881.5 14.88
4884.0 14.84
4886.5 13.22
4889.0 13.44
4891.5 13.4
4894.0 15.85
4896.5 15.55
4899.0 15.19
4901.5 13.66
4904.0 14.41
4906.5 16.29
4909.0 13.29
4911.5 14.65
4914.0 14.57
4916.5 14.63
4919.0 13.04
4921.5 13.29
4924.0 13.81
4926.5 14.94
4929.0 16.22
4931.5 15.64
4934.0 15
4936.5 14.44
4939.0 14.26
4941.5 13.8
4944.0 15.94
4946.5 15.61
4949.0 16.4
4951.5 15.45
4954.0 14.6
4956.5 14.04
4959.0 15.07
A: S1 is 1.3 angstrom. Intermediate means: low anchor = 14.8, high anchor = 14.4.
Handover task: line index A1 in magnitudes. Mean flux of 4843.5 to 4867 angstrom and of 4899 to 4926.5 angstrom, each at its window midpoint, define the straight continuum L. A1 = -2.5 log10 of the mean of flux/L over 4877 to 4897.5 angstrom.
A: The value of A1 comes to -0.02 mag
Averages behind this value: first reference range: 14.7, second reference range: 14.2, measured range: 14.7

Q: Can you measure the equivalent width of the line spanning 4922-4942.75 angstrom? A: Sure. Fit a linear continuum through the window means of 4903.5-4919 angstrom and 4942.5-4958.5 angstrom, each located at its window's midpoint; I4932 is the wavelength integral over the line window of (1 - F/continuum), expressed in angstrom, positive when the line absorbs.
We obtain 0.3 angstrom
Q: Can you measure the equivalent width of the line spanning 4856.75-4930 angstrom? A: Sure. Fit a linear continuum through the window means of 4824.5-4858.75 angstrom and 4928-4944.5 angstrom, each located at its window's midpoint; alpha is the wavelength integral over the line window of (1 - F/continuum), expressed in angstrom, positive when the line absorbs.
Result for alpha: 0.9 angstrom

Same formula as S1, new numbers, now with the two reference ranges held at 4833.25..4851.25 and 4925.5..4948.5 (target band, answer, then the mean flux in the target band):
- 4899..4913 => 0.32 angstrom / 14.5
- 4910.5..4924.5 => 0.91 angstrom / 14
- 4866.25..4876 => 1.03 angstrom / 13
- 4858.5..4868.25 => -0.74 angstrom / 15.6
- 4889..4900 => -0.03 angstrom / 14.8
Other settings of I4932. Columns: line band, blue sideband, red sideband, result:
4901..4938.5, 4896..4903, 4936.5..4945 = 0.29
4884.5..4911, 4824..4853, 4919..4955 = 0.48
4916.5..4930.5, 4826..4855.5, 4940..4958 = 0.57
